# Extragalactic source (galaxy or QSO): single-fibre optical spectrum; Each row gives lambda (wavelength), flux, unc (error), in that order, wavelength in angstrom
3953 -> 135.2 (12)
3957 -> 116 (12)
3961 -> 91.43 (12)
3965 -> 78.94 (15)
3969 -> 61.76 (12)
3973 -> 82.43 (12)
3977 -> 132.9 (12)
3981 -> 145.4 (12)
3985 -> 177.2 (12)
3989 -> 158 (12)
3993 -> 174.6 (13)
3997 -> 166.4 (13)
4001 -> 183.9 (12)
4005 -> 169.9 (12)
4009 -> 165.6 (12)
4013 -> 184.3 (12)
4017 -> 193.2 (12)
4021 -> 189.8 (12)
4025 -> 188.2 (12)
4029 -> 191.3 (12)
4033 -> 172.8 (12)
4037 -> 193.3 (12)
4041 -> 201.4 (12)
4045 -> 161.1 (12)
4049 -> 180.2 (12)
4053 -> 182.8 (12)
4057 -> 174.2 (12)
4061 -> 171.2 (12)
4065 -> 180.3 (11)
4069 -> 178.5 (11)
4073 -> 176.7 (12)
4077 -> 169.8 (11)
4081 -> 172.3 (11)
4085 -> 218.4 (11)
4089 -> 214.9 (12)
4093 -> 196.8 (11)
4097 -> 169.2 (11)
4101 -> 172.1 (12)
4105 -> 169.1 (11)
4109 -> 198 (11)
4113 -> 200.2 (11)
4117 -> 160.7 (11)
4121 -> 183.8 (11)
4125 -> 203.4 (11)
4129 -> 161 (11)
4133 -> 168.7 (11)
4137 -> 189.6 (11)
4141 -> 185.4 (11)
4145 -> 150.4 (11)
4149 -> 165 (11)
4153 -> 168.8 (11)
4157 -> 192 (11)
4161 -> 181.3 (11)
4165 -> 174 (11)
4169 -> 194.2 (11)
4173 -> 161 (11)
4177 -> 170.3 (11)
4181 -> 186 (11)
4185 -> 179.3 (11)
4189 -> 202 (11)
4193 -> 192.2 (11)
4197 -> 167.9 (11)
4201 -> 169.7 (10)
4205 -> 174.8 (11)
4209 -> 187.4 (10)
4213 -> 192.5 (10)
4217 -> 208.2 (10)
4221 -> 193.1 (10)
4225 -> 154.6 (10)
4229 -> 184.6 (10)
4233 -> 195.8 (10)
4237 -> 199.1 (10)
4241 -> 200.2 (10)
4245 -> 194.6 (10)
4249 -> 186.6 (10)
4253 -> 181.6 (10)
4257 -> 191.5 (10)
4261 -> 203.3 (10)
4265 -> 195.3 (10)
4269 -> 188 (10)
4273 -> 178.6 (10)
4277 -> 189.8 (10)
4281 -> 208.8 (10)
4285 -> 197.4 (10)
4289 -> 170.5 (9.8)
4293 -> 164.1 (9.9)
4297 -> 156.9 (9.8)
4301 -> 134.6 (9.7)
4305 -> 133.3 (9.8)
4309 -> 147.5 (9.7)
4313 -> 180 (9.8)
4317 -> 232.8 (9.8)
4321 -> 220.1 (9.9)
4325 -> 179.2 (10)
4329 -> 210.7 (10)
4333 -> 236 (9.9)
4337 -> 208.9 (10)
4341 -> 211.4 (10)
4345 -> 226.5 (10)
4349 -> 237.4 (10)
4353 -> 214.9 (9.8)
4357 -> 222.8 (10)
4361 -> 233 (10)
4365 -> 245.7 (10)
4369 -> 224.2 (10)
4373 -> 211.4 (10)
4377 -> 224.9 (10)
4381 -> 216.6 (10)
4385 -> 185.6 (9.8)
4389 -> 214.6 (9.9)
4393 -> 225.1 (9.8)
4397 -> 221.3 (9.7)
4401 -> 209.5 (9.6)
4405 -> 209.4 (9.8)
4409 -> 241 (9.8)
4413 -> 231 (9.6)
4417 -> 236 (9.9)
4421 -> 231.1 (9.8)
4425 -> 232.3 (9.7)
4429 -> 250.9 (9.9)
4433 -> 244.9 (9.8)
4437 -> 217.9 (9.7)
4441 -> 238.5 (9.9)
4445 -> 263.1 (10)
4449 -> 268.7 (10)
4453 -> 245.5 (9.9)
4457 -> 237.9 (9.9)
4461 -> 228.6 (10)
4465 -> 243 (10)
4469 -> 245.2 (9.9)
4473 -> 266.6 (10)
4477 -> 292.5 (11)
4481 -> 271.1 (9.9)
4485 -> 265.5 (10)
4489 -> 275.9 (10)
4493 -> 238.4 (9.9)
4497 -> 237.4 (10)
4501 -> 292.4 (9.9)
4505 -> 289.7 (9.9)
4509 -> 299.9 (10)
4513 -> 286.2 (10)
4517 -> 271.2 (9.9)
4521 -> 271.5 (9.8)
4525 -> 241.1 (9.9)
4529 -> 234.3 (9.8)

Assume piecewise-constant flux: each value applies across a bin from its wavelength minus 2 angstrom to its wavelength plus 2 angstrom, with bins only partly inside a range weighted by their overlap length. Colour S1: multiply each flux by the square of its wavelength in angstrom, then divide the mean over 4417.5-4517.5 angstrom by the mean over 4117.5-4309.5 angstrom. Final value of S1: 1.60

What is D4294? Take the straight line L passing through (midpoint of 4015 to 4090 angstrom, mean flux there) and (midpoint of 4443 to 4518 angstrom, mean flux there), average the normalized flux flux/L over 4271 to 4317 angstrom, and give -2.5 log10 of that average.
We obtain 0.31 mag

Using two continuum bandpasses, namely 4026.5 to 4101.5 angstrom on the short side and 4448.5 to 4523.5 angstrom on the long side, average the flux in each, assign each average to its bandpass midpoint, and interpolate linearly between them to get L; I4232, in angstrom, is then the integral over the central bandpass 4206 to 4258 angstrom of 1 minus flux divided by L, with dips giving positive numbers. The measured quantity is 6.24 angstrom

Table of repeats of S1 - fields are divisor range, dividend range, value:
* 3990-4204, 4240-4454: 1.31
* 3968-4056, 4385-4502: 1.78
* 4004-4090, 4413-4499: 1.65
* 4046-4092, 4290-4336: 1.11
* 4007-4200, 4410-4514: 1.66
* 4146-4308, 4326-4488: 1.40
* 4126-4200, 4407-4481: 1.58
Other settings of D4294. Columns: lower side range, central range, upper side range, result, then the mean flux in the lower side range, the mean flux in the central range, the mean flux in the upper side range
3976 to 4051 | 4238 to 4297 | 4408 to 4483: 0.16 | 176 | 188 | 247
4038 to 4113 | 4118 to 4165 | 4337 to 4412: 0.09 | 183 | 177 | 221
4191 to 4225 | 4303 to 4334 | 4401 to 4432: 0.10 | 184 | 191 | 232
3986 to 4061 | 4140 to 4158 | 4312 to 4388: 0.14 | 179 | 170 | 217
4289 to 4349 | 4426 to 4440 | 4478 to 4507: 0.02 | 190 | 238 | 268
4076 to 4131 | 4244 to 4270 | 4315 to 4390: 0.08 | 185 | 192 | 219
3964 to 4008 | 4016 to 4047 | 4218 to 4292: -0.24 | 141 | 186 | 190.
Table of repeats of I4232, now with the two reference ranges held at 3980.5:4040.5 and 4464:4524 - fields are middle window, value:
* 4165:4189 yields 3.4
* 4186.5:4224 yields 5.0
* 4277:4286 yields 1.1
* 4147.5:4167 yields 2.8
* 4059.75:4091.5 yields 0.8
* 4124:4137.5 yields 1.5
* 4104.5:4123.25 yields 1.3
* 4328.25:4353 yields 1.9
